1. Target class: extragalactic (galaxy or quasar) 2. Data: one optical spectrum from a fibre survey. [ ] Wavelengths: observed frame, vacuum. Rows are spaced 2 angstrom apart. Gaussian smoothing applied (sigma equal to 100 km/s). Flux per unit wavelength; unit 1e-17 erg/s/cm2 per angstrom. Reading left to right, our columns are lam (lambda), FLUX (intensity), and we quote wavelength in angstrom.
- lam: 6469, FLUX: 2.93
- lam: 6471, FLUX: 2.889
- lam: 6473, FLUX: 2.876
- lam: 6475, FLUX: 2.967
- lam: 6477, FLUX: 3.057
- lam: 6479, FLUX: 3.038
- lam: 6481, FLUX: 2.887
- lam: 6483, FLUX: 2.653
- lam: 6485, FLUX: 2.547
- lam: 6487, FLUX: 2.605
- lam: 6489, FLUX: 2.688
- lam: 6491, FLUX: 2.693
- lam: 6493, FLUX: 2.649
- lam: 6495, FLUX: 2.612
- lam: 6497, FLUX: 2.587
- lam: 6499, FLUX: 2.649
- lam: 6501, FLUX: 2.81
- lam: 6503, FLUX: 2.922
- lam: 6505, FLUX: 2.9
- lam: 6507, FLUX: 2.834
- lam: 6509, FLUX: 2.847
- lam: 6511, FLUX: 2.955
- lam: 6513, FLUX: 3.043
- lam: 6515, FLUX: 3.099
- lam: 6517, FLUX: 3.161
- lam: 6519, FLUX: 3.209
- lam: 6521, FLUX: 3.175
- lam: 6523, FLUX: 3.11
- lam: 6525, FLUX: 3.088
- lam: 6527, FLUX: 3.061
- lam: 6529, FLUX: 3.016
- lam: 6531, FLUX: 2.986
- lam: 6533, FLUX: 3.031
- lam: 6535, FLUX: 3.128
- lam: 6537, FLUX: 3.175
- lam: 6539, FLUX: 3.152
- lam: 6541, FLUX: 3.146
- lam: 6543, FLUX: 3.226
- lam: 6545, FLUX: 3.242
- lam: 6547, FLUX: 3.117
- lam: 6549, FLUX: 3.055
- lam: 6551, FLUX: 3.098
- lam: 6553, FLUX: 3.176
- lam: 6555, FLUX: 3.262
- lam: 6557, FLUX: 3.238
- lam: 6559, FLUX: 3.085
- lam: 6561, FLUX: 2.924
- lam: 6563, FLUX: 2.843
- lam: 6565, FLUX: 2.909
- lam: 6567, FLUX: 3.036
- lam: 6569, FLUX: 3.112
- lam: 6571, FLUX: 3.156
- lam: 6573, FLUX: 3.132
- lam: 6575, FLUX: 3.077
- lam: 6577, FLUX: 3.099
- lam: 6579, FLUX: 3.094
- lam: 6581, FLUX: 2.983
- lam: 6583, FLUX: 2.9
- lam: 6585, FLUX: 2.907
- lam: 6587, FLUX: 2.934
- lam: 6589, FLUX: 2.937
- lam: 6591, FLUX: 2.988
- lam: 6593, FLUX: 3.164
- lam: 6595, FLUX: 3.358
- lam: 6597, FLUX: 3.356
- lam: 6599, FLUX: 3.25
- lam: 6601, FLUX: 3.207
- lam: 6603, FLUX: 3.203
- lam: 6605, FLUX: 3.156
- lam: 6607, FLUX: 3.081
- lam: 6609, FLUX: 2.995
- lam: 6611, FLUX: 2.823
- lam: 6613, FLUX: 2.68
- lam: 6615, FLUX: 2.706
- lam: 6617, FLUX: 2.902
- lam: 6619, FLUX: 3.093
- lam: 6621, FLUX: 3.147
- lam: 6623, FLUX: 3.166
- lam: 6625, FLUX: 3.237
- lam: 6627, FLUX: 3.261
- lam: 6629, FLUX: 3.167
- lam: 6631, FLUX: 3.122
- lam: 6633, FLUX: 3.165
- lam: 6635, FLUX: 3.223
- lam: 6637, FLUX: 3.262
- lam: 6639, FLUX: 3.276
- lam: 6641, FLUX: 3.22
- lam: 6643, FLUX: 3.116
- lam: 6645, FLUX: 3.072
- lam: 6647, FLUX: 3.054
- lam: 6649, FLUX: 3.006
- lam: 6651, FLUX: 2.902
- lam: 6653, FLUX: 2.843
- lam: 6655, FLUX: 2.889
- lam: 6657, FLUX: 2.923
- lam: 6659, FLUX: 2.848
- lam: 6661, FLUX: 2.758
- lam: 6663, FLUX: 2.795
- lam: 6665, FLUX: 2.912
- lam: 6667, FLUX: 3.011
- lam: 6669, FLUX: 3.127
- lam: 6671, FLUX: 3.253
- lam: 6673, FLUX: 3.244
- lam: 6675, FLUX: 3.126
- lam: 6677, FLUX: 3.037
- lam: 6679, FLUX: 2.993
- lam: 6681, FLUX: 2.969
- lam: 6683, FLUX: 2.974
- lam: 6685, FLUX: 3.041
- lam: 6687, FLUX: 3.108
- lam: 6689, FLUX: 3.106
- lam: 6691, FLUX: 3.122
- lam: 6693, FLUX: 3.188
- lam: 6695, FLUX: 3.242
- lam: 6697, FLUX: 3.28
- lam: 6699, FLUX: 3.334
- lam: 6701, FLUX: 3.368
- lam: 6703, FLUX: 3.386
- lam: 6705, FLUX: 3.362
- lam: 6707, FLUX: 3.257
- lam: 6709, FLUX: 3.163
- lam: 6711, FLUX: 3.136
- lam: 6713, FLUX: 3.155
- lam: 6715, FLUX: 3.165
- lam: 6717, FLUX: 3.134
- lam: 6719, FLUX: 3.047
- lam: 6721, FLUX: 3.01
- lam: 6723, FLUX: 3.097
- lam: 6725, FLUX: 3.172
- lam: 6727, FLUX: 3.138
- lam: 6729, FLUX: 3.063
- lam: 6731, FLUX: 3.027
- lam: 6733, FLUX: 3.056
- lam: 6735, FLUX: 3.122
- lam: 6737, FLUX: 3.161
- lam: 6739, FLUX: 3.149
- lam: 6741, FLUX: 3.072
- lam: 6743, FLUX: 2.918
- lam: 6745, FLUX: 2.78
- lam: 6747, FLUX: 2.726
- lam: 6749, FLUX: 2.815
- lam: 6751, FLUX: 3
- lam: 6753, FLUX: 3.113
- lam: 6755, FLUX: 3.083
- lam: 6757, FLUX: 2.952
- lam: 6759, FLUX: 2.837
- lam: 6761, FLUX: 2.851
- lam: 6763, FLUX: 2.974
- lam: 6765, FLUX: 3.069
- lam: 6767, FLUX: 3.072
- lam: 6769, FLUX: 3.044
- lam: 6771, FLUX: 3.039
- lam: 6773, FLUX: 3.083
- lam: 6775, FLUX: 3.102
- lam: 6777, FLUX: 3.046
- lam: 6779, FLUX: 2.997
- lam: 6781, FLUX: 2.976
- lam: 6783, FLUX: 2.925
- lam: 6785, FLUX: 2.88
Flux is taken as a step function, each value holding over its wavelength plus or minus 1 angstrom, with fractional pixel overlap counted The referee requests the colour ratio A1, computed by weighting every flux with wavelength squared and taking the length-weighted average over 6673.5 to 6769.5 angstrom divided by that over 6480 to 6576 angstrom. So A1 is 1.1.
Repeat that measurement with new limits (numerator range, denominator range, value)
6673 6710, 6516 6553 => 1.07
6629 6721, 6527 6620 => 1.04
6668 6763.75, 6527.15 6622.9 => 1.05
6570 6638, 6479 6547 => 1.08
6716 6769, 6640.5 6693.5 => 1.02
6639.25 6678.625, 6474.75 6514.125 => 1.13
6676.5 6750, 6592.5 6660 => 1.03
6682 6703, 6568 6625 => 1.07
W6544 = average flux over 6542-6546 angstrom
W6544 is 3.23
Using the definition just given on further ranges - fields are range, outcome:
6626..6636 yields 3.19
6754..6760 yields 2.96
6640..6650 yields 3.09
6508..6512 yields 2.9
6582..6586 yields 2.9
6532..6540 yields 3.12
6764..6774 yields 3.06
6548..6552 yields 3.08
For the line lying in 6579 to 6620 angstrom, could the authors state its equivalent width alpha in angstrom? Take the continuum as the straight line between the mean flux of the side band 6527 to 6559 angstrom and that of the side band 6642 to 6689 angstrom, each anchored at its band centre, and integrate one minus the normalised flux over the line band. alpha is 0.5 angstrom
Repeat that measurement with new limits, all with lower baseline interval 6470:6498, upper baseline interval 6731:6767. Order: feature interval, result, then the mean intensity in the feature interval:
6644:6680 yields -0.9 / 2.99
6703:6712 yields -0.9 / 3.25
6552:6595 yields -3.2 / 3.05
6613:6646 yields -2.7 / 3.12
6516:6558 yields -4.8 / 3.14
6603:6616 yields -0.3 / 2.93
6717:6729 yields -0.5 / 3.09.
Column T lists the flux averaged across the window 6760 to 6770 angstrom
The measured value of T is 3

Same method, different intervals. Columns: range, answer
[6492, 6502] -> 2.66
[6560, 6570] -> 2.96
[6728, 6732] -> 3.04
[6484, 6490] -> 2.61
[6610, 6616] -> 2.74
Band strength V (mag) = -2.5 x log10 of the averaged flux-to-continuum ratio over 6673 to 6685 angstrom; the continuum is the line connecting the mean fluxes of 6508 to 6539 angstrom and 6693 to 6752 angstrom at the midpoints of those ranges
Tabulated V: 0.02 mag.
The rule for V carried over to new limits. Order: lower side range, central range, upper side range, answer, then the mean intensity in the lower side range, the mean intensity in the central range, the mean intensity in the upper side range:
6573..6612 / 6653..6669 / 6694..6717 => 0.106 mag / 3.08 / 2.89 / 3.25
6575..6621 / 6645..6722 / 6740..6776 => -0.029 mag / 3.04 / 3.09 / 2.97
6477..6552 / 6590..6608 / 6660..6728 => -0.057 mag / 2.95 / 3.2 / 3.12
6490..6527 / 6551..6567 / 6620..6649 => -0.017 mag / 2.91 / 3.06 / 3.17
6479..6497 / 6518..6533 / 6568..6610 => -0.092 mag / 2.68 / 3.09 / 3.1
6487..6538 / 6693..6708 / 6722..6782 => -0.107 mag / 2.93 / 3.31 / 3.02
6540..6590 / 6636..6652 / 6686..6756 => -0.008 mag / 3.07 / 3.11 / 3.12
